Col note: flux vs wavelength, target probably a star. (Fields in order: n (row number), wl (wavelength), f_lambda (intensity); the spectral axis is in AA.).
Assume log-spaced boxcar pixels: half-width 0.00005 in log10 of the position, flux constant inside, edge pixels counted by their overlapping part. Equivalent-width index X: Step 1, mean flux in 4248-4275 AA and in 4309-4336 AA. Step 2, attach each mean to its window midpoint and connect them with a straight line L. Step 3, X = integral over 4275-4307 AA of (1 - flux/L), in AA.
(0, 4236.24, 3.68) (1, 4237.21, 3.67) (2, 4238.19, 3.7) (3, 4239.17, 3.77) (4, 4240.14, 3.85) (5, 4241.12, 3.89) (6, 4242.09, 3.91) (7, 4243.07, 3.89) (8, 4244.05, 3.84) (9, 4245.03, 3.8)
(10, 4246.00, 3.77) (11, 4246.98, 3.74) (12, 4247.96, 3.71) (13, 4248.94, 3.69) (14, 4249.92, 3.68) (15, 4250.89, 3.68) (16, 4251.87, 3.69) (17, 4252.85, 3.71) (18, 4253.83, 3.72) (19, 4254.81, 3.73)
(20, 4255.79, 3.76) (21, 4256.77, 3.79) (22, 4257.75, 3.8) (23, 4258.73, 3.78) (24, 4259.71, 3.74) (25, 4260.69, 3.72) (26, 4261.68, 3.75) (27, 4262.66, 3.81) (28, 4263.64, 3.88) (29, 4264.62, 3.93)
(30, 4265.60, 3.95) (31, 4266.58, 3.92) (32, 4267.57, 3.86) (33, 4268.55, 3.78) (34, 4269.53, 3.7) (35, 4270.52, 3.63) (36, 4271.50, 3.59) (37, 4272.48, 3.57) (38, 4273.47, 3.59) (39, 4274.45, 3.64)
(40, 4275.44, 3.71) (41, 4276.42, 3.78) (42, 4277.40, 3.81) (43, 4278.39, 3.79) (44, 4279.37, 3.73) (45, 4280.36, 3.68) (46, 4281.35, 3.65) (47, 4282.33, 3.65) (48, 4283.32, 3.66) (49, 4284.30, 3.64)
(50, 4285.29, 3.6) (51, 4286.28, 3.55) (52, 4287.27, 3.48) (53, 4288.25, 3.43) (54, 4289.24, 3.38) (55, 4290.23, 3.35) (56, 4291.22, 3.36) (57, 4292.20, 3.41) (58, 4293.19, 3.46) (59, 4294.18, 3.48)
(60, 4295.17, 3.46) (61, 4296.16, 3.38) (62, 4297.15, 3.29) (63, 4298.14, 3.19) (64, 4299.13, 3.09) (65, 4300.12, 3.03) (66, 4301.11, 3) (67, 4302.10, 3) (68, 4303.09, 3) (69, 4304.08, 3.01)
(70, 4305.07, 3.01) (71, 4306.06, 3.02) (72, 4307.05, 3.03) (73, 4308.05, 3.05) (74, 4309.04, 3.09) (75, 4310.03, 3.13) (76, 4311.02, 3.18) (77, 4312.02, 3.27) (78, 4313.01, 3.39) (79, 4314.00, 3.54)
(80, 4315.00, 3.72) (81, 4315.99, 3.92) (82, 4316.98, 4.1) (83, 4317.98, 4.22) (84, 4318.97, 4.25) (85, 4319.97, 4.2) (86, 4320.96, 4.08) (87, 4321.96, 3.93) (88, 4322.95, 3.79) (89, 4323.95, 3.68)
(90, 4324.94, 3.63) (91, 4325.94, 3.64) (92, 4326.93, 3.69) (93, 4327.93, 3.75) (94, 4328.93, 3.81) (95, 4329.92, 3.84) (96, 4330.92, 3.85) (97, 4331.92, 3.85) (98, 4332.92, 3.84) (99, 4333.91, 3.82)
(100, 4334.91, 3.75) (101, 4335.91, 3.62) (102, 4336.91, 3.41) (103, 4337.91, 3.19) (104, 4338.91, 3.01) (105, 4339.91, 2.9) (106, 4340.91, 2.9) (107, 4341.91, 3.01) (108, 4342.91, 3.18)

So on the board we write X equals 2.9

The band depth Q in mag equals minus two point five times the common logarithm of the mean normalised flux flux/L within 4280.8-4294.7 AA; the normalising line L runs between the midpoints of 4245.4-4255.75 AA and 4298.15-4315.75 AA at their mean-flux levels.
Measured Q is -0.05 mag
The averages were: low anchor 3.72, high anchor 3.16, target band 3.51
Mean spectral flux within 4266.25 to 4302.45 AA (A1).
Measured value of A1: 3.52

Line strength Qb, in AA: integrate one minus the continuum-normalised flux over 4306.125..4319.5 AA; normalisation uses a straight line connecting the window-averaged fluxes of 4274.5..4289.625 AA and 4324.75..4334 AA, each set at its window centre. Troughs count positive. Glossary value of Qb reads 0.76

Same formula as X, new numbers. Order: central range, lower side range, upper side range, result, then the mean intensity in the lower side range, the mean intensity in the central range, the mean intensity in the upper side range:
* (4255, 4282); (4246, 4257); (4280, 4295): -0.97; 3.72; 3.75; 3.52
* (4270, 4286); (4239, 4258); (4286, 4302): -0.87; 3.77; 3.67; 3.32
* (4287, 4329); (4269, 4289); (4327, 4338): 2.55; 3.64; 3.46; 3.72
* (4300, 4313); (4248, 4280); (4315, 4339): 2.42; 3.75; 3.08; 3.8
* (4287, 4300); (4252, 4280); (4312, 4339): 1.40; 3.75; 3.36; 3.76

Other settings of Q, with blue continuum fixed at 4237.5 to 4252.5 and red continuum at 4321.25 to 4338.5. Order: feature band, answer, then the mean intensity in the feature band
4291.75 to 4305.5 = 0.167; 3.2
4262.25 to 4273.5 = -0.005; 3.77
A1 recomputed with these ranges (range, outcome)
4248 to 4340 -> 3.59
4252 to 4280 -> 3.75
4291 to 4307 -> 3.19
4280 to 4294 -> 3.52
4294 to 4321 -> 3.39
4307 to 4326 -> 3.66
